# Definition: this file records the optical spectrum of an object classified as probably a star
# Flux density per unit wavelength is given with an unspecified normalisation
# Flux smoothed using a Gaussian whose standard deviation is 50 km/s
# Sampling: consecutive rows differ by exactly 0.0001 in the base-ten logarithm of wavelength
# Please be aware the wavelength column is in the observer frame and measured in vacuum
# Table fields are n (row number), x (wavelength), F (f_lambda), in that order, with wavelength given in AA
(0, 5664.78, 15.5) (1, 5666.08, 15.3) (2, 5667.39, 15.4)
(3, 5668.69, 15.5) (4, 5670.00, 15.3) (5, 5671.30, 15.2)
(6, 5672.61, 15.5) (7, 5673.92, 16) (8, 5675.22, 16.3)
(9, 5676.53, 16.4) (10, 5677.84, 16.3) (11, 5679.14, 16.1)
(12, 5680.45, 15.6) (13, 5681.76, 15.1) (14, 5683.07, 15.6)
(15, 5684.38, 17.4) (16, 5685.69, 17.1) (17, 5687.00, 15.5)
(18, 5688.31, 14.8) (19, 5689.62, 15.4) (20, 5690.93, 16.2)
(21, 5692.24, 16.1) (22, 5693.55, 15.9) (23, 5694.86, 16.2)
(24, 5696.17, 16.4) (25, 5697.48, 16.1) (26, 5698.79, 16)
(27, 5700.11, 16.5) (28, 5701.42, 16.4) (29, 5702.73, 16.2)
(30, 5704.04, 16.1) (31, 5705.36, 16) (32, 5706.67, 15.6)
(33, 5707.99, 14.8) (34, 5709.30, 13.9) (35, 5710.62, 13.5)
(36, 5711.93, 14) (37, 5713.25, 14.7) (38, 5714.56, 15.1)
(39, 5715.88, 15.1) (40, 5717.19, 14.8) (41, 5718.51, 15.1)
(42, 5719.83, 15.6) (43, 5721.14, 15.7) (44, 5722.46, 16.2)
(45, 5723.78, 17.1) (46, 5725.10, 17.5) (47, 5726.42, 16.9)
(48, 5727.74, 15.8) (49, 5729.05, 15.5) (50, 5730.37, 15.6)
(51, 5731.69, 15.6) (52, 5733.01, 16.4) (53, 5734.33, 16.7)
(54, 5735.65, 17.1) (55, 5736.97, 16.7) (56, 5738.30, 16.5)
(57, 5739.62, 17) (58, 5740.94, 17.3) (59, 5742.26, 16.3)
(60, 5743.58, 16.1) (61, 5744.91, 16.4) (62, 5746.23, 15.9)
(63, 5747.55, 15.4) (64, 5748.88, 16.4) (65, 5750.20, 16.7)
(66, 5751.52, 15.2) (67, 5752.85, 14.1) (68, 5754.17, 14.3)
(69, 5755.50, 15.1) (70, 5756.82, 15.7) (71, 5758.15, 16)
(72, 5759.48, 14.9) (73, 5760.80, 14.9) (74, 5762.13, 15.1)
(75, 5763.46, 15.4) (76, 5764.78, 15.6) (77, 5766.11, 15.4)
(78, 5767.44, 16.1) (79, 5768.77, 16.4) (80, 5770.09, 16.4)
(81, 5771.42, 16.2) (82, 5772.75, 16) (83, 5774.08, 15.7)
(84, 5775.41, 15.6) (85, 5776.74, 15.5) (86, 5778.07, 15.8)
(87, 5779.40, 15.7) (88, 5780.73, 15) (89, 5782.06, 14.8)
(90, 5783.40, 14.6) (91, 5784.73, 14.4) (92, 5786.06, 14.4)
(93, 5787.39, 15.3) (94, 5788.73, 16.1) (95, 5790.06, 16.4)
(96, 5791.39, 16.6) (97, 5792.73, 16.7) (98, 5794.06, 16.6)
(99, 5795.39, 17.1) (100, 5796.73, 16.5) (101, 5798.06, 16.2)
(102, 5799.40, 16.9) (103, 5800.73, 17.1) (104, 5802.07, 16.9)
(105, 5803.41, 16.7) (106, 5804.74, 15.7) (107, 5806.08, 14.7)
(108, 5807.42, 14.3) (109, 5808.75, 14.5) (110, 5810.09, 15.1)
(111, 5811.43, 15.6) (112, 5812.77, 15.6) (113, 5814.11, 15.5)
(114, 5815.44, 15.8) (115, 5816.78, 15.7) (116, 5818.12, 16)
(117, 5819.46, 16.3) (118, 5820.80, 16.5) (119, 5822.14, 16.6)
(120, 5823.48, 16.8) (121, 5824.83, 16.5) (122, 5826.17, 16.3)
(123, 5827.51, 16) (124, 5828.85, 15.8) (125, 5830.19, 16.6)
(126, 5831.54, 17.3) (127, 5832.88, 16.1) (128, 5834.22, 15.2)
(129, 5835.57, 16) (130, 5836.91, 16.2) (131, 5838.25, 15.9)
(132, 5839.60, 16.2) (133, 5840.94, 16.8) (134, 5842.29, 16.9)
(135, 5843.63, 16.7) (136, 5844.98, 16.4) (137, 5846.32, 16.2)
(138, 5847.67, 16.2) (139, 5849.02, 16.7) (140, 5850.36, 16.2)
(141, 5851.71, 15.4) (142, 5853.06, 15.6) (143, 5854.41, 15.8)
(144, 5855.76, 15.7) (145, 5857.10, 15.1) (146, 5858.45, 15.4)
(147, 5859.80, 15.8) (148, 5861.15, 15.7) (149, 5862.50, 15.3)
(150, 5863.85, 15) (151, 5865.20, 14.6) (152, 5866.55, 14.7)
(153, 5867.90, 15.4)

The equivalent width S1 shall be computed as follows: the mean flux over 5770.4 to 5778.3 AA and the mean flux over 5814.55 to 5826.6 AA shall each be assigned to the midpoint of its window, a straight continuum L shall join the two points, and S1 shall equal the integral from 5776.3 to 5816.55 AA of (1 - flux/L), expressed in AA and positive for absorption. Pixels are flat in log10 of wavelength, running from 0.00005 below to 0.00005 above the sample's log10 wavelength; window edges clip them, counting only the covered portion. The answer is 0.7 AA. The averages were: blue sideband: 15.8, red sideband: 16.3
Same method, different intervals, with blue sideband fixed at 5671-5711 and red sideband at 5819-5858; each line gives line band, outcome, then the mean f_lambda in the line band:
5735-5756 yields -0.09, 16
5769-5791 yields 0.72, 15.5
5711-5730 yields 0.34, 15.6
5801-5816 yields 0.55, 15.5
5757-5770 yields 0.35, 15.6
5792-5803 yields -0.44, 16.7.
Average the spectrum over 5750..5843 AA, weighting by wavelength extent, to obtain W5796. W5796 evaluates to 15.8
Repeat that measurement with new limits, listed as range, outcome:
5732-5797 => 15.8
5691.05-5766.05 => 15.8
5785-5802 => 16.3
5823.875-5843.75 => 16.3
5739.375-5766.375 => 15.7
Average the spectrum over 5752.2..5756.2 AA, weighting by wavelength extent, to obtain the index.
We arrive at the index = 14.5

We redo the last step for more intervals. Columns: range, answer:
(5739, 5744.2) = 16.7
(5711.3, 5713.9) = 14.3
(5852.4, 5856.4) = 15.7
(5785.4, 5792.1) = 15.8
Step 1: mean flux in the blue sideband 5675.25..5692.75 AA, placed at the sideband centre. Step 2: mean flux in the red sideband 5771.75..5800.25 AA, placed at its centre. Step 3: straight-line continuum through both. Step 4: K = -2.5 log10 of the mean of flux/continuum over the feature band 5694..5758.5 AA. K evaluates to 0.006 mag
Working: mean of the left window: 16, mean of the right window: 15.8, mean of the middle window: 15.8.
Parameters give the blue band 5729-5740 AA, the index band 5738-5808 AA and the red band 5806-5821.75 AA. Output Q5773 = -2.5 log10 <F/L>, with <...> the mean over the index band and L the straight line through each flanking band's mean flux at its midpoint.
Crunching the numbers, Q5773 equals 0.010 mag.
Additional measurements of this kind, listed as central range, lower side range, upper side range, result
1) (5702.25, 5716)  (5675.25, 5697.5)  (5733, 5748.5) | 0.09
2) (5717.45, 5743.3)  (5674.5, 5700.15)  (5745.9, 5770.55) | -0.04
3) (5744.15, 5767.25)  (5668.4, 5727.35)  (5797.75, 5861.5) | 0.03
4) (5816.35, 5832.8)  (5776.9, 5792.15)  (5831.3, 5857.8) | -0.03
